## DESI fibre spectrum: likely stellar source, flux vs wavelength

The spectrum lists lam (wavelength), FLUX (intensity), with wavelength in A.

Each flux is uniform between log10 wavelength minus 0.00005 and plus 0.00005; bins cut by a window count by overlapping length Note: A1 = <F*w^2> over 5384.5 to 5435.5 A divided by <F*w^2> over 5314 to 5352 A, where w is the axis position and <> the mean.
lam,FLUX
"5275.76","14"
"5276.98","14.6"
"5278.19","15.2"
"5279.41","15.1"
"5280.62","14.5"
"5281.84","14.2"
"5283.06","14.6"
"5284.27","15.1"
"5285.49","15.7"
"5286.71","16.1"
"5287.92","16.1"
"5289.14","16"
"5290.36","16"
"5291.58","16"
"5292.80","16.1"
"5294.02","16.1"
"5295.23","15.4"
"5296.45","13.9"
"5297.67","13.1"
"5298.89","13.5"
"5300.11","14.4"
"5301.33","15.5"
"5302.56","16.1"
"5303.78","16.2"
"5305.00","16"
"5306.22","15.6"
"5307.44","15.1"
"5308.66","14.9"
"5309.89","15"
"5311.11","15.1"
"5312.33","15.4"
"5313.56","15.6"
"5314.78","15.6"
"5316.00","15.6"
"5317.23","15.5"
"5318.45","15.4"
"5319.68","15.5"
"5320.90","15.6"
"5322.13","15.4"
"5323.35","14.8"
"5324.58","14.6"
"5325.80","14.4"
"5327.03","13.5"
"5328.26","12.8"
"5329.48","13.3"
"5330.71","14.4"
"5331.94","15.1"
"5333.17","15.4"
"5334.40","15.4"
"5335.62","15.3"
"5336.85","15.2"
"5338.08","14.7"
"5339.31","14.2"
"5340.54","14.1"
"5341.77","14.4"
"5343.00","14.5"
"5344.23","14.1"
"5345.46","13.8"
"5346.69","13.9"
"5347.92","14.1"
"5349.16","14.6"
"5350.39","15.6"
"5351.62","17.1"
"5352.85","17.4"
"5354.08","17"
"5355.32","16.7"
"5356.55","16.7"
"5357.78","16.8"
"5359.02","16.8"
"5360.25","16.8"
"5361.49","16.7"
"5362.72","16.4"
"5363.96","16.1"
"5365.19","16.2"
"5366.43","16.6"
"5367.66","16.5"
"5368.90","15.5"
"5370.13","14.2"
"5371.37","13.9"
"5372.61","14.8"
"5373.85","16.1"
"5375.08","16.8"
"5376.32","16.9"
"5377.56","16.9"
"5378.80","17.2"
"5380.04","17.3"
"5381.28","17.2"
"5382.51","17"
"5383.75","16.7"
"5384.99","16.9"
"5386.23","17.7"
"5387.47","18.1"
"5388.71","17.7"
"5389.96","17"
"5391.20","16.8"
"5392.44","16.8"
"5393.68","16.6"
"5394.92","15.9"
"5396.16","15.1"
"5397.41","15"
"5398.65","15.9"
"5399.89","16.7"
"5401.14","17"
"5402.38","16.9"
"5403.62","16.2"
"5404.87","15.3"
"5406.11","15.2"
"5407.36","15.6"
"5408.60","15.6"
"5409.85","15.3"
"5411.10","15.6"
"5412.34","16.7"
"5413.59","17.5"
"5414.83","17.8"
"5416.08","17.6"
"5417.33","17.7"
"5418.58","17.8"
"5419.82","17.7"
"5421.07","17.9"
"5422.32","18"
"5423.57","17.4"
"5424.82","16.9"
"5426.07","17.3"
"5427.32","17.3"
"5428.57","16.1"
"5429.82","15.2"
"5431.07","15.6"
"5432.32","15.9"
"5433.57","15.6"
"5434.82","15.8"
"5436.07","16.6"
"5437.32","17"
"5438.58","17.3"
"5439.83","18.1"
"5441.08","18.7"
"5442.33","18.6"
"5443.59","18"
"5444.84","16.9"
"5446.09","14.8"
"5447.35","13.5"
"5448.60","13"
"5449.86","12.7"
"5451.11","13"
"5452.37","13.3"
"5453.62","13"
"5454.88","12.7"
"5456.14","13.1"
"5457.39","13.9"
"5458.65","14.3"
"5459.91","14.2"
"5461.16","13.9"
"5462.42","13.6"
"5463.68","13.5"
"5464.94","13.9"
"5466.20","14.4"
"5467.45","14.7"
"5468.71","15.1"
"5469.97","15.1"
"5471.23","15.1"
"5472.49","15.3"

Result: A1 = 1.2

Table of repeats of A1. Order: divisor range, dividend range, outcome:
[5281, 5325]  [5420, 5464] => 1.07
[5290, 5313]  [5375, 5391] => 1.16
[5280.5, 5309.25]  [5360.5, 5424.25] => 1.12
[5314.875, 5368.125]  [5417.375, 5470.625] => 1.05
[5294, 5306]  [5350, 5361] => 1.14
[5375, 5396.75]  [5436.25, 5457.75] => 0.92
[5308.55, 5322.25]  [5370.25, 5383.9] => 1.09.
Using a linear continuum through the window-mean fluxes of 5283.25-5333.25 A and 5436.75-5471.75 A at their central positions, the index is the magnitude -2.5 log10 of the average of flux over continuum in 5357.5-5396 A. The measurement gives -0.106 mag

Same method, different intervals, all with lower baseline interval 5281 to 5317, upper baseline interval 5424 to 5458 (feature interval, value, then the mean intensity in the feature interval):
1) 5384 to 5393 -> -0.12 mag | 17.3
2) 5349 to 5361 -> -0.08 mag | 16.6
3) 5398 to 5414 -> -0.04 mag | 16.1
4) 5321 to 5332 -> 0.08 mag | 14.3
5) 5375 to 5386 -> -0.11 mag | 17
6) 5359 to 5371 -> -0.05 mag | 16.1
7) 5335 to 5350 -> 0.07 mag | 14.4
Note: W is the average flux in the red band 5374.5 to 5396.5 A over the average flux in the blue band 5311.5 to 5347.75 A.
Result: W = 1.15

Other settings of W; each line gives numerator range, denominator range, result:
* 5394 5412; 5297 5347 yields 1.07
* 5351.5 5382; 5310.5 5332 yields 1.10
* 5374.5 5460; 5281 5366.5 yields 1.06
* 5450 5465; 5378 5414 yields 0.82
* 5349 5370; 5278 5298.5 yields 1.08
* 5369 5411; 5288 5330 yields 1.08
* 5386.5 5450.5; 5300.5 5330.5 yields 1.09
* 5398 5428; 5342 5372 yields 1.07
